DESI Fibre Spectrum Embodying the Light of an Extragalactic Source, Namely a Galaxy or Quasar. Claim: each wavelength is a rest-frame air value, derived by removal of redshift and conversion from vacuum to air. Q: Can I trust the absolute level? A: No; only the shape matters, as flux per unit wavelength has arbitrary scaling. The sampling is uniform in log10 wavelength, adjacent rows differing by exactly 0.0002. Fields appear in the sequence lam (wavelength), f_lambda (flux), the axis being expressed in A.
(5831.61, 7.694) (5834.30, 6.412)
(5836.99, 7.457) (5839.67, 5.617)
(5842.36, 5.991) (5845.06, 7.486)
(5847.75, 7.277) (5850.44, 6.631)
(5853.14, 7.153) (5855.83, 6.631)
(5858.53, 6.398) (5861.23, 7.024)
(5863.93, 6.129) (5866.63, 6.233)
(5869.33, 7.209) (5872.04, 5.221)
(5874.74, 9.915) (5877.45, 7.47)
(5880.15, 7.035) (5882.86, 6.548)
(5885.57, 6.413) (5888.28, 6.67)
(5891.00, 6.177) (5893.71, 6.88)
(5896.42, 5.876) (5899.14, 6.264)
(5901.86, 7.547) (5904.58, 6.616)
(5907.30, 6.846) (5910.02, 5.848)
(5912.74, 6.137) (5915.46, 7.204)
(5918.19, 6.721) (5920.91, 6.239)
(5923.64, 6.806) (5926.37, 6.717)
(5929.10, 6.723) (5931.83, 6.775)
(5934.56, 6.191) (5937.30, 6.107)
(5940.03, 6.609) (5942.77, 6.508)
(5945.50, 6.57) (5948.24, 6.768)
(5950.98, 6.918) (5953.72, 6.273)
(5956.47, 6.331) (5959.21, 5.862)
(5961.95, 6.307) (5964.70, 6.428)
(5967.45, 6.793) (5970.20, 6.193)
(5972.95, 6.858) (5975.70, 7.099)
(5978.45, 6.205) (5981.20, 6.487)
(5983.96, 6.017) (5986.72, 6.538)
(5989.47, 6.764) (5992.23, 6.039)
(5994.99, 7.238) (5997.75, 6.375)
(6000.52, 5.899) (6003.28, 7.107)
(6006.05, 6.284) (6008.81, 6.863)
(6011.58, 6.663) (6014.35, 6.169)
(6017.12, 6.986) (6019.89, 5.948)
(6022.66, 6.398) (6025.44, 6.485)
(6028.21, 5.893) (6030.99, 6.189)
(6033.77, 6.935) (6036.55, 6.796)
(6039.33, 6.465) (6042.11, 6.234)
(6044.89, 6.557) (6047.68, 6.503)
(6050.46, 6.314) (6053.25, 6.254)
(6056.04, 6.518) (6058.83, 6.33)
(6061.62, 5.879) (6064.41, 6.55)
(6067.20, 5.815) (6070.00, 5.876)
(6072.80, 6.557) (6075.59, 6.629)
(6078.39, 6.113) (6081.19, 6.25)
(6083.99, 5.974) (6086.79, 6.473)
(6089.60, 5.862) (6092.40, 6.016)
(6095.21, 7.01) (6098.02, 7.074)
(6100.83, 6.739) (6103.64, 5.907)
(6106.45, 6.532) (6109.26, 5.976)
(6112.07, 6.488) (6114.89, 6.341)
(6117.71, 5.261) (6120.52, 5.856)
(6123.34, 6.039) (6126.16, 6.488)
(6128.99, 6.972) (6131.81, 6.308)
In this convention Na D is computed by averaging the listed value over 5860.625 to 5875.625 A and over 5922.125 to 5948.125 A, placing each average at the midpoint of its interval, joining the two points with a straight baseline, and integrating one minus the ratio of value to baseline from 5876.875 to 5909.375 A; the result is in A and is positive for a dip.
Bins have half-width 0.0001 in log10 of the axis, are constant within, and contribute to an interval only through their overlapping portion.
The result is 0.4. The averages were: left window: 6.86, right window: 6.56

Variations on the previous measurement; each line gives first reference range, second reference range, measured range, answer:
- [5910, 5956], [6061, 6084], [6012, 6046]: -0.61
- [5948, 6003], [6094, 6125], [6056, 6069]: 0.37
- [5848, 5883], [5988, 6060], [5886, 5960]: 2.47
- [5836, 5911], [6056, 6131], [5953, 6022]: 0.27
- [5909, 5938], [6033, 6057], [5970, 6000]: -0.08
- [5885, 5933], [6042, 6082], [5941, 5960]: 0.06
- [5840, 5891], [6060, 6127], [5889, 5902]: 0.53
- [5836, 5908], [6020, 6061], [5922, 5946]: 0.27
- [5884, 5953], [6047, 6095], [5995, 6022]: -0.58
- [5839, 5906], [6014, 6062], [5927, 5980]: 0.57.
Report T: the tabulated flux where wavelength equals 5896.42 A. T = 5.876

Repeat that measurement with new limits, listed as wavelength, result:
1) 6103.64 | 5.907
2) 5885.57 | 6.413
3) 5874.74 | 9.915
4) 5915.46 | 7.204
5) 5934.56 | 6.191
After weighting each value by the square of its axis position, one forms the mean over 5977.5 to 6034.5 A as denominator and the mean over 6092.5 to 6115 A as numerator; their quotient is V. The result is 1.0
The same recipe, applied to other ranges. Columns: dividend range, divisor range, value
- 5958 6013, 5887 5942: 1.02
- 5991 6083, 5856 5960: 1.01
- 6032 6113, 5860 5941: 1.01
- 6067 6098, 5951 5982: 1.01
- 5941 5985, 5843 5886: 0.97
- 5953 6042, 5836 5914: 1.00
